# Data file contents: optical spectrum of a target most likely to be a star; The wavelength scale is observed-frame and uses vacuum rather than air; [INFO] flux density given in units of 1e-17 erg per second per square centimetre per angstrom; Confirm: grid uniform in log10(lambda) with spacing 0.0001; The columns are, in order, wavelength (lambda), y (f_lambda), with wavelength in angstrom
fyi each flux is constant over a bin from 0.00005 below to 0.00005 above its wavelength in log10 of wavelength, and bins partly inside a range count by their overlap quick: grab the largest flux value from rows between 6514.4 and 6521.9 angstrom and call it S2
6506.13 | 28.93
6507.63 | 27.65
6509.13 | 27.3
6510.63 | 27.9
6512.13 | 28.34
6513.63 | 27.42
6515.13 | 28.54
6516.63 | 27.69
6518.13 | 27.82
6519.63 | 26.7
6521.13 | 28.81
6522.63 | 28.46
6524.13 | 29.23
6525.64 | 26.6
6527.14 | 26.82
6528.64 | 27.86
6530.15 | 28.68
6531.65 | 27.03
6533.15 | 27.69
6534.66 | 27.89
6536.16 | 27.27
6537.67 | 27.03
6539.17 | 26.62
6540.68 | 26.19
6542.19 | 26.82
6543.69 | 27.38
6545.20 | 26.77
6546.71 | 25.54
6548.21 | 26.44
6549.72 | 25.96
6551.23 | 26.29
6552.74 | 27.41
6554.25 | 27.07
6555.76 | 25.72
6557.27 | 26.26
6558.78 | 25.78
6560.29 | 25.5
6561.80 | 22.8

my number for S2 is 28.81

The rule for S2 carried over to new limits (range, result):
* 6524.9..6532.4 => 28.68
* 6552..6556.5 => 27.41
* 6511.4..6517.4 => 28.54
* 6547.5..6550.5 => 26.44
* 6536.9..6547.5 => 27.38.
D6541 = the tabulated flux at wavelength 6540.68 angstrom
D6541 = 26.19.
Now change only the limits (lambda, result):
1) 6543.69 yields 27.38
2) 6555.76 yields 25.72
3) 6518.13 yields 27.82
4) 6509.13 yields 27.3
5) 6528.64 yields 27.86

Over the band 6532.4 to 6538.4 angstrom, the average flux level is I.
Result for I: 27.5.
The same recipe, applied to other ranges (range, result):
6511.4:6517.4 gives 28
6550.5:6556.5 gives 26.6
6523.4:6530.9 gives 27.8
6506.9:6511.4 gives 27.6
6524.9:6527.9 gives 26.8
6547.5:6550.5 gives 26.2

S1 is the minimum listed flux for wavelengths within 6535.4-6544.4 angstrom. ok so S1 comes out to 26.19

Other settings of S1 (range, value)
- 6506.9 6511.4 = 27.3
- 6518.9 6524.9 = 26.7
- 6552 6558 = 25.72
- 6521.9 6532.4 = 26.6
